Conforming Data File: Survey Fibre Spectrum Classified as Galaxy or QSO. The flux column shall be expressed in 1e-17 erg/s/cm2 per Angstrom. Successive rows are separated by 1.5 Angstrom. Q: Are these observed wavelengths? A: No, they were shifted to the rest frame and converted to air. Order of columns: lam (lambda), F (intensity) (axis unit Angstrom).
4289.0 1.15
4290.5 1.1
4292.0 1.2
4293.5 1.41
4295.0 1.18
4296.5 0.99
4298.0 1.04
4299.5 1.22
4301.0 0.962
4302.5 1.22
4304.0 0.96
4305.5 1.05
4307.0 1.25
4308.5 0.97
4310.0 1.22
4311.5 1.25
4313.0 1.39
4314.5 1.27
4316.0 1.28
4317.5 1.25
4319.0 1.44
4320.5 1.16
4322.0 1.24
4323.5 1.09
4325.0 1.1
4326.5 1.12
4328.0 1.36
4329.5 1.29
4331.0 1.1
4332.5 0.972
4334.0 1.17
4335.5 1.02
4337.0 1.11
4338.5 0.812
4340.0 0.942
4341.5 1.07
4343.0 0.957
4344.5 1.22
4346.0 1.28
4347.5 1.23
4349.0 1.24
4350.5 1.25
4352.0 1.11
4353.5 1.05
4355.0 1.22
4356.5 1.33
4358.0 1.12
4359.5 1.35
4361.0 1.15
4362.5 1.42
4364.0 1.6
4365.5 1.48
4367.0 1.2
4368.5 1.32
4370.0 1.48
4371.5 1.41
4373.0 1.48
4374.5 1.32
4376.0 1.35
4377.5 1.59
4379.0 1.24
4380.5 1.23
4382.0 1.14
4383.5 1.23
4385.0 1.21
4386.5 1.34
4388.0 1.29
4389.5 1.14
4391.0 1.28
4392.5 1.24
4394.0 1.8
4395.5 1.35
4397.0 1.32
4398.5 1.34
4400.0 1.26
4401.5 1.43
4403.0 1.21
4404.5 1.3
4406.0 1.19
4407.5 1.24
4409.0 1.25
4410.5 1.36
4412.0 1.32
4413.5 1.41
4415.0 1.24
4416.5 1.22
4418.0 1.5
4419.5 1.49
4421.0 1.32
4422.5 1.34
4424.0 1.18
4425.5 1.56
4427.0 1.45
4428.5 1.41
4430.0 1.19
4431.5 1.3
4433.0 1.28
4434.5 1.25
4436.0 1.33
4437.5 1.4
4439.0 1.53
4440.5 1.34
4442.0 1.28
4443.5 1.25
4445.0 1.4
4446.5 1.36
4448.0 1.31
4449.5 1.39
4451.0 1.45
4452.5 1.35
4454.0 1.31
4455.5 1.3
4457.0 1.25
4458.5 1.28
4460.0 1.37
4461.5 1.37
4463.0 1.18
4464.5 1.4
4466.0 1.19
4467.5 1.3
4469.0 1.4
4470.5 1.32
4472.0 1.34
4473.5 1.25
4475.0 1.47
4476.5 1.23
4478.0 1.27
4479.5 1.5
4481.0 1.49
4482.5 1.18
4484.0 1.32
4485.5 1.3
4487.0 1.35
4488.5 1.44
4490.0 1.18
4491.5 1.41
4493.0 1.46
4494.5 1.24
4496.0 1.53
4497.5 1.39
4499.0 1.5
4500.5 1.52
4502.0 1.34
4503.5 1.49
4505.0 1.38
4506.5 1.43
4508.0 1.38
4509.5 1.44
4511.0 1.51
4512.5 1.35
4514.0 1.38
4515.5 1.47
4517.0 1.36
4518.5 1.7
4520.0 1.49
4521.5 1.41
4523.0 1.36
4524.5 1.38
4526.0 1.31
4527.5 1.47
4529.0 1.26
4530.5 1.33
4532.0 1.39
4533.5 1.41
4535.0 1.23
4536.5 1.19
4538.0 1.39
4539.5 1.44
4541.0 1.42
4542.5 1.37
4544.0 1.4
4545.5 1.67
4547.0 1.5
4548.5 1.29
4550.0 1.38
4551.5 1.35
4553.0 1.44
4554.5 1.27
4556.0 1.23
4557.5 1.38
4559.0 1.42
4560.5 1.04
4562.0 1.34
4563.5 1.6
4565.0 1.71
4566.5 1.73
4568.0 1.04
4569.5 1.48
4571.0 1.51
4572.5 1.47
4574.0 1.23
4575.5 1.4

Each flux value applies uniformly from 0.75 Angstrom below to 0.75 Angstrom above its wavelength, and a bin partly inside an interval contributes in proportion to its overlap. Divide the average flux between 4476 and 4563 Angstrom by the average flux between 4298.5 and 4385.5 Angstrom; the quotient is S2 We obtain 1.14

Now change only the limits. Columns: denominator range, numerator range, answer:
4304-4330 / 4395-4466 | 1.10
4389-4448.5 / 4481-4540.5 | 1.04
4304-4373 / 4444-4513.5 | 1.13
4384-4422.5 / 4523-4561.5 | 1.03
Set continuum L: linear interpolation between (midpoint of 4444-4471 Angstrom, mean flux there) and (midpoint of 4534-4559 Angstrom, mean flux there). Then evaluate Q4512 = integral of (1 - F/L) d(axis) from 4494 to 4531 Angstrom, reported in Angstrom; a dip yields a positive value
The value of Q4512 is -1.7 Angstrom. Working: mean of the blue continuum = 1.33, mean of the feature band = 1.42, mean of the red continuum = 1.37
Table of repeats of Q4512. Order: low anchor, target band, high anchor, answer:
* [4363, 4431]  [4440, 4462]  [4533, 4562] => 0.2 Angstrom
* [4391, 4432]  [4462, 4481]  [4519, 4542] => 0.4 Angstrom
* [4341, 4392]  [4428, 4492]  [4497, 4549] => 1.2 Angstrom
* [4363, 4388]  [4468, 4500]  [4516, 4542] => 0.3 Angstrom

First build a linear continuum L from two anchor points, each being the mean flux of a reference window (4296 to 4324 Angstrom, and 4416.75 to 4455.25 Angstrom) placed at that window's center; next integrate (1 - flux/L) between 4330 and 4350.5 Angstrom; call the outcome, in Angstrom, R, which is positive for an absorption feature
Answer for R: 2.1 Angstrom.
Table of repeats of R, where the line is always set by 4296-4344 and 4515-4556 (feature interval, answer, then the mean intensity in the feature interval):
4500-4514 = -0.7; 1.42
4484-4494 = -0.1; 1.35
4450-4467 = -0.2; 1.31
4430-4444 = -0.5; 1.32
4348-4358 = -0.2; 1.19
